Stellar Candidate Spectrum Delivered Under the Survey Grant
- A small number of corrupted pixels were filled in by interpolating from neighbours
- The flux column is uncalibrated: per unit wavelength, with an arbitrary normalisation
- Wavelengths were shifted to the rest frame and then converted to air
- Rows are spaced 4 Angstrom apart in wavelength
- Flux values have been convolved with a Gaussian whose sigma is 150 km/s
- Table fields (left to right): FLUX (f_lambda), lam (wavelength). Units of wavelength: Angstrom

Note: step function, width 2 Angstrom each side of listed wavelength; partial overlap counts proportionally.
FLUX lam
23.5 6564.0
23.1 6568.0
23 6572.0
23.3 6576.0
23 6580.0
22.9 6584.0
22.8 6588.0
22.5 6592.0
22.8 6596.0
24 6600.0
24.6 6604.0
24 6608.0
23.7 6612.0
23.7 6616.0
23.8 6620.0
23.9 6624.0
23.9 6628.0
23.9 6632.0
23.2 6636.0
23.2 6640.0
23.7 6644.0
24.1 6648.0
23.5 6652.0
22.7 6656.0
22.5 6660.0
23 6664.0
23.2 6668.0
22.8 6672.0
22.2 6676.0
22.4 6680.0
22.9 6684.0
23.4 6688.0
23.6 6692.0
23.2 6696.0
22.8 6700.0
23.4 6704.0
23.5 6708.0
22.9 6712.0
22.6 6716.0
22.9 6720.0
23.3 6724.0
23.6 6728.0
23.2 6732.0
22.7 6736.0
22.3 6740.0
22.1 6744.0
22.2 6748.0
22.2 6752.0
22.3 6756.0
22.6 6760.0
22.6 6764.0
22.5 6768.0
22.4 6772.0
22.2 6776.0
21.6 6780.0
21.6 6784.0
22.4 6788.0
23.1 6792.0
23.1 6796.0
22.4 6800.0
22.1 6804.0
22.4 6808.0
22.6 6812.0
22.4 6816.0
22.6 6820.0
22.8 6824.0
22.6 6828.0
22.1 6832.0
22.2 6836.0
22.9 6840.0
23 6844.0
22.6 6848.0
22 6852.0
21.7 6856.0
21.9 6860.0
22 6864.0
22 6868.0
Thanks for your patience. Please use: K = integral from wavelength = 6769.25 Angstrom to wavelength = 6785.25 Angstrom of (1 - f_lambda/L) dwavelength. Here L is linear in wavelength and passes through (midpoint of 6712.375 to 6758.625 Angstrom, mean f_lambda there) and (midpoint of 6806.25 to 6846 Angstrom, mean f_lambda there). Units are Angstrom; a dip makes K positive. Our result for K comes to 0.45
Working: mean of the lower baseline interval 22.7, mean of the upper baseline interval 22.6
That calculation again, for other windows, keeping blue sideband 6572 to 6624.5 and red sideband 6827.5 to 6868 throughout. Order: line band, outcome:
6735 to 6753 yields 0.4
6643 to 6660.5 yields -0.1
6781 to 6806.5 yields 0.1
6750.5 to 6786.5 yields 0.7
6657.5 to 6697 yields 0.3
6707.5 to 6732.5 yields -0.3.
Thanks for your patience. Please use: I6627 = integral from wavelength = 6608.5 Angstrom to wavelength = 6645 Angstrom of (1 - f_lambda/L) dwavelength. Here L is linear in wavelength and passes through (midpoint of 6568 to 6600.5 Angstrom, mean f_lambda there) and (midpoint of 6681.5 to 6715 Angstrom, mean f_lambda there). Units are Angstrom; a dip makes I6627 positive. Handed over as -1.0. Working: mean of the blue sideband 23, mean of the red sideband 23.2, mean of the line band 23.7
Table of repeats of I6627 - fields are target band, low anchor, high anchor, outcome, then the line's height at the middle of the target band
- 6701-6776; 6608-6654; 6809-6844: 1.1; 23.1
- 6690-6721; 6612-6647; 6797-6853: 0.1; 23.2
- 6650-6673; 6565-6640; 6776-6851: 0.2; 23.2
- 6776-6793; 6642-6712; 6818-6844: 0.5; 22.7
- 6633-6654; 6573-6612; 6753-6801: -0.4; 23.1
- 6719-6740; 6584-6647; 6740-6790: -0.5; 22.5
